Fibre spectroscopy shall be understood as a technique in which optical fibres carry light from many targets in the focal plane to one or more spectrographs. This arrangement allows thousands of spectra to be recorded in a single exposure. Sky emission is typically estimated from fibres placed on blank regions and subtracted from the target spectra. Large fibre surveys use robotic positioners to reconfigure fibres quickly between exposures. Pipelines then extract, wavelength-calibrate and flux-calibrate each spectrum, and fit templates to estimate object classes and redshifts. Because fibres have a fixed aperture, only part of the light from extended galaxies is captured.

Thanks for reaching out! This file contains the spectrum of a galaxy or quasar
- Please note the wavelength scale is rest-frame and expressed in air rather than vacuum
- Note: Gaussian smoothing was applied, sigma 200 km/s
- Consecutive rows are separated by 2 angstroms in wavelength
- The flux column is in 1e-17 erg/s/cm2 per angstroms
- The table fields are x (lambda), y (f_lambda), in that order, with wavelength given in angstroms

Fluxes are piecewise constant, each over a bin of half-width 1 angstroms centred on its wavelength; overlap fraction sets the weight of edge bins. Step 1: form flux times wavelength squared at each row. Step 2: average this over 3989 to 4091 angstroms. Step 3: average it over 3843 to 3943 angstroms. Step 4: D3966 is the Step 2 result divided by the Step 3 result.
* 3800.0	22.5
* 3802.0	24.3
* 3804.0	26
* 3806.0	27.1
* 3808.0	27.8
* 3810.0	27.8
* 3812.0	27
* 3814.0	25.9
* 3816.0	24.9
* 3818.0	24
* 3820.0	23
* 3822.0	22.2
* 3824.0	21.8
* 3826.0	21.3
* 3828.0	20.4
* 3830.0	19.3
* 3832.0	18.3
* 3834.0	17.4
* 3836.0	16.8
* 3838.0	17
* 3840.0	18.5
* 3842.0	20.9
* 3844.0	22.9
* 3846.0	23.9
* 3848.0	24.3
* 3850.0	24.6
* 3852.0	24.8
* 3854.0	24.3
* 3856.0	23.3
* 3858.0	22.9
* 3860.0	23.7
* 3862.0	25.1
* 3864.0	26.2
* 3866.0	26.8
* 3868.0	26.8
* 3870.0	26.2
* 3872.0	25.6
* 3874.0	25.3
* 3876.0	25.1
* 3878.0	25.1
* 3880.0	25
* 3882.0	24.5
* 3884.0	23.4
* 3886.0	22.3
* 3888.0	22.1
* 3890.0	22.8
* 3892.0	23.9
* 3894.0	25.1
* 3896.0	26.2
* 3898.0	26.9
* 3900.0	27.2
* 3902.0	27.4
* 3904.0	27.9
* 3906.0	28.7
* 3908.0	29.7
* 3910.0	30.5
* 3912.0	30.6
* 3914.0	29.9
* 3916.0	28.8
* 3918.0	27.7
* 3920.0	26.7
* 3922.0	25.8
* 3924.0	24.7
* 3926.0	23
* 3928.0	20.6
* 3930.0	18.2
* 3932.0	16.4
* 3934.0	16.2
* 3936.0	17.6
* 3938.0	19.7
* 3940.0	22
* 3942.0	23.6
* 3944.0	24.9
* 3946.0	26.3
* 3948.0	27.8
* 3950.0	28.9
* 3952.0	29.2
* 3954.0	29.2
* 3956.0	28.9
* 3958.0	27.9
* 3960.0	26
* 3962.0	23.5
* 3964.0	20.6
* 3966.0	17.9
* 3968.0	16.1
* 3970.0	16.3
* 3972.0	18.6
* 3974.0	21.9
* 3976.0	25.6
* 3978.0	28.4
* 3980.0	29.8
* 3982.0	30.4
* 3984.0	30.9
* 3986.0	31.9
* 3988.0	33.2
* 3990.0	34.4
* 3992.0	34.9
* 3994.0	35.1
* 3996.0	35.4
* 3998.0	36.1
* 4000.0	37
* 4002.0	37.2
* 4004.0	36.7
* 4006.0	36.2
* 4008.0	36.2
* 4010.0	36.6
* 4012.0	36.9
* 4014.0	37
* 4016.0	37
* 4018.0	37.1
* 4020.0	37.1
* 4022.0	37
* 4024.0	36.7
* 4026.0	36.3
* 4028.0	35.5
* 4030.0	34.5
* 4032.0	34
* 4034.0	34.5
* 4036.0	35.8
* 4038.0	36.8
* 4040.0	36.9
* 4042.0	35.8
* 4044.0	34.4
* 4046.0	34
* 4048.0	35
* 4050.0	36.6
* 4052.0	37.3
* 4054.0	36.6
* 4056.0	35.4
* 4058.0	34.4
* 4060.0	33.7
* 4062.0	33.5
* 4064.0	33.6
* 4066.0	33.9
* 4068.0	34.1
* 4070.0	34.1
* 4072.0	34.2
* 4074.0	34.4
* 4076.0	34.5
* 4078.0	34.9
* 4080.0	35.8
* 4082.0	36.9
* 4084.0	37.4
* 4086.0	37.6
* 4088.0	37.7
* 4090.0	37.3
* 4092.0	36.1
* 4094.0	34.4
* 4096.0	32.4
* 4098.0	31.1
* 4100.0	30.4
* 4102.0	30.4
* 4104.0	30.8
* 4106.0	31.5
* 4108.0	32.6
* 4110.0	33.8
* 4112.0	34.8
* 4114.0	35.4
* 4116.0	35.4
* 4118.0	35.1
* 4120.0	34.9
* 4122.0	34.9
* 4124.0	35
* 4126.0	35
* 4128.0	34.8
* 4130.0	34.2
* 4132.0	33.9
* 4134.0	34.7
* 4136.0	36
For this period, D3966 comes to 1.56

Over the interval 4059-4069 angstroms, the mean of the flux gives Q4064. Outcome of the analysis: 33.8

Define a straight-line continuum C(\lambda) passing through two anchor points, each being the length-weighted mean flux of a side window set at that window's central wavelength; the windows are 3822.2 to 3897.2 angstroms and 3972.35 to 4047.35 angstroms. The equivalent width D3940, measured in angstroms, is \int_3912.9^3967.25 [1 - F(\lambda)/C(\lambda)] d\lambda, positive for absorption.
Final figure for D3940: 9.2 angstroms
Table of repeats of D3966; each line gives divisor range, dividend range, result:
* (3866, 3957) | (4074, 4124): 1.50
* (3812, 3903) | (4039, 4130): 1.65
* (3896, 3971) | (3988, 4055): 1.52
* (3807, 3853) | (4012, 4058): 1.78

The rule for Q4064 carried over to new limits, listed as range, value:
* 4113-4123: 35.1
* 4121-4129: 34.9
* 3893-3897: 25.6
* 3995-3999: 35.8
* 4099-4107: 30.8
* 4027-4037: 34.9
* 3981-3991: 32.2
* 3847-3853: 24.6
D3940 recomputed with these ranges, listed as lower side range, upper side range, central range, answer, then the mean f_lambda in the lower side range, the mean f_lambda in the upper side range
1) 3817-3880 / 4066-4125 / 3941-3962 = 0.4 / 22.9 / 34.4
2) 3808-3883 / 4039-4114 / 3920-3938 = 4.4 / 23.4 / 34.6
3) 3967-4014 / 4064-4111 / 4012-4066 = -4.8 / 31.2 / 34.2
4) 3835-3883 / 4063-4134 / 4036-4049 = -1.5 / 23.7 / 34.4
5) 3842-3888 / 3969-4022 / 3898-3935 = 2.7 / 24.5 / 32.7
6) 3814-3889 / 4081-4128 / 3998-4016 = -4.0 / 23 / 34.4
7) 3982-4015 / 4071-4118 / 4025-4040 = -0.2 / 35.2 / 34.4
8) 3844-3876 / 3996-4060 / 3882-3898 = 1.7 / 24.9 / 36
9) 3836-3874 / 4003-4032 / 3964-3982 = 5.9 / 23.6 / 36.4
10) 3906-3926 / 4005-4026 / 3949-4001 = 8.3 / 28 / 36.8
